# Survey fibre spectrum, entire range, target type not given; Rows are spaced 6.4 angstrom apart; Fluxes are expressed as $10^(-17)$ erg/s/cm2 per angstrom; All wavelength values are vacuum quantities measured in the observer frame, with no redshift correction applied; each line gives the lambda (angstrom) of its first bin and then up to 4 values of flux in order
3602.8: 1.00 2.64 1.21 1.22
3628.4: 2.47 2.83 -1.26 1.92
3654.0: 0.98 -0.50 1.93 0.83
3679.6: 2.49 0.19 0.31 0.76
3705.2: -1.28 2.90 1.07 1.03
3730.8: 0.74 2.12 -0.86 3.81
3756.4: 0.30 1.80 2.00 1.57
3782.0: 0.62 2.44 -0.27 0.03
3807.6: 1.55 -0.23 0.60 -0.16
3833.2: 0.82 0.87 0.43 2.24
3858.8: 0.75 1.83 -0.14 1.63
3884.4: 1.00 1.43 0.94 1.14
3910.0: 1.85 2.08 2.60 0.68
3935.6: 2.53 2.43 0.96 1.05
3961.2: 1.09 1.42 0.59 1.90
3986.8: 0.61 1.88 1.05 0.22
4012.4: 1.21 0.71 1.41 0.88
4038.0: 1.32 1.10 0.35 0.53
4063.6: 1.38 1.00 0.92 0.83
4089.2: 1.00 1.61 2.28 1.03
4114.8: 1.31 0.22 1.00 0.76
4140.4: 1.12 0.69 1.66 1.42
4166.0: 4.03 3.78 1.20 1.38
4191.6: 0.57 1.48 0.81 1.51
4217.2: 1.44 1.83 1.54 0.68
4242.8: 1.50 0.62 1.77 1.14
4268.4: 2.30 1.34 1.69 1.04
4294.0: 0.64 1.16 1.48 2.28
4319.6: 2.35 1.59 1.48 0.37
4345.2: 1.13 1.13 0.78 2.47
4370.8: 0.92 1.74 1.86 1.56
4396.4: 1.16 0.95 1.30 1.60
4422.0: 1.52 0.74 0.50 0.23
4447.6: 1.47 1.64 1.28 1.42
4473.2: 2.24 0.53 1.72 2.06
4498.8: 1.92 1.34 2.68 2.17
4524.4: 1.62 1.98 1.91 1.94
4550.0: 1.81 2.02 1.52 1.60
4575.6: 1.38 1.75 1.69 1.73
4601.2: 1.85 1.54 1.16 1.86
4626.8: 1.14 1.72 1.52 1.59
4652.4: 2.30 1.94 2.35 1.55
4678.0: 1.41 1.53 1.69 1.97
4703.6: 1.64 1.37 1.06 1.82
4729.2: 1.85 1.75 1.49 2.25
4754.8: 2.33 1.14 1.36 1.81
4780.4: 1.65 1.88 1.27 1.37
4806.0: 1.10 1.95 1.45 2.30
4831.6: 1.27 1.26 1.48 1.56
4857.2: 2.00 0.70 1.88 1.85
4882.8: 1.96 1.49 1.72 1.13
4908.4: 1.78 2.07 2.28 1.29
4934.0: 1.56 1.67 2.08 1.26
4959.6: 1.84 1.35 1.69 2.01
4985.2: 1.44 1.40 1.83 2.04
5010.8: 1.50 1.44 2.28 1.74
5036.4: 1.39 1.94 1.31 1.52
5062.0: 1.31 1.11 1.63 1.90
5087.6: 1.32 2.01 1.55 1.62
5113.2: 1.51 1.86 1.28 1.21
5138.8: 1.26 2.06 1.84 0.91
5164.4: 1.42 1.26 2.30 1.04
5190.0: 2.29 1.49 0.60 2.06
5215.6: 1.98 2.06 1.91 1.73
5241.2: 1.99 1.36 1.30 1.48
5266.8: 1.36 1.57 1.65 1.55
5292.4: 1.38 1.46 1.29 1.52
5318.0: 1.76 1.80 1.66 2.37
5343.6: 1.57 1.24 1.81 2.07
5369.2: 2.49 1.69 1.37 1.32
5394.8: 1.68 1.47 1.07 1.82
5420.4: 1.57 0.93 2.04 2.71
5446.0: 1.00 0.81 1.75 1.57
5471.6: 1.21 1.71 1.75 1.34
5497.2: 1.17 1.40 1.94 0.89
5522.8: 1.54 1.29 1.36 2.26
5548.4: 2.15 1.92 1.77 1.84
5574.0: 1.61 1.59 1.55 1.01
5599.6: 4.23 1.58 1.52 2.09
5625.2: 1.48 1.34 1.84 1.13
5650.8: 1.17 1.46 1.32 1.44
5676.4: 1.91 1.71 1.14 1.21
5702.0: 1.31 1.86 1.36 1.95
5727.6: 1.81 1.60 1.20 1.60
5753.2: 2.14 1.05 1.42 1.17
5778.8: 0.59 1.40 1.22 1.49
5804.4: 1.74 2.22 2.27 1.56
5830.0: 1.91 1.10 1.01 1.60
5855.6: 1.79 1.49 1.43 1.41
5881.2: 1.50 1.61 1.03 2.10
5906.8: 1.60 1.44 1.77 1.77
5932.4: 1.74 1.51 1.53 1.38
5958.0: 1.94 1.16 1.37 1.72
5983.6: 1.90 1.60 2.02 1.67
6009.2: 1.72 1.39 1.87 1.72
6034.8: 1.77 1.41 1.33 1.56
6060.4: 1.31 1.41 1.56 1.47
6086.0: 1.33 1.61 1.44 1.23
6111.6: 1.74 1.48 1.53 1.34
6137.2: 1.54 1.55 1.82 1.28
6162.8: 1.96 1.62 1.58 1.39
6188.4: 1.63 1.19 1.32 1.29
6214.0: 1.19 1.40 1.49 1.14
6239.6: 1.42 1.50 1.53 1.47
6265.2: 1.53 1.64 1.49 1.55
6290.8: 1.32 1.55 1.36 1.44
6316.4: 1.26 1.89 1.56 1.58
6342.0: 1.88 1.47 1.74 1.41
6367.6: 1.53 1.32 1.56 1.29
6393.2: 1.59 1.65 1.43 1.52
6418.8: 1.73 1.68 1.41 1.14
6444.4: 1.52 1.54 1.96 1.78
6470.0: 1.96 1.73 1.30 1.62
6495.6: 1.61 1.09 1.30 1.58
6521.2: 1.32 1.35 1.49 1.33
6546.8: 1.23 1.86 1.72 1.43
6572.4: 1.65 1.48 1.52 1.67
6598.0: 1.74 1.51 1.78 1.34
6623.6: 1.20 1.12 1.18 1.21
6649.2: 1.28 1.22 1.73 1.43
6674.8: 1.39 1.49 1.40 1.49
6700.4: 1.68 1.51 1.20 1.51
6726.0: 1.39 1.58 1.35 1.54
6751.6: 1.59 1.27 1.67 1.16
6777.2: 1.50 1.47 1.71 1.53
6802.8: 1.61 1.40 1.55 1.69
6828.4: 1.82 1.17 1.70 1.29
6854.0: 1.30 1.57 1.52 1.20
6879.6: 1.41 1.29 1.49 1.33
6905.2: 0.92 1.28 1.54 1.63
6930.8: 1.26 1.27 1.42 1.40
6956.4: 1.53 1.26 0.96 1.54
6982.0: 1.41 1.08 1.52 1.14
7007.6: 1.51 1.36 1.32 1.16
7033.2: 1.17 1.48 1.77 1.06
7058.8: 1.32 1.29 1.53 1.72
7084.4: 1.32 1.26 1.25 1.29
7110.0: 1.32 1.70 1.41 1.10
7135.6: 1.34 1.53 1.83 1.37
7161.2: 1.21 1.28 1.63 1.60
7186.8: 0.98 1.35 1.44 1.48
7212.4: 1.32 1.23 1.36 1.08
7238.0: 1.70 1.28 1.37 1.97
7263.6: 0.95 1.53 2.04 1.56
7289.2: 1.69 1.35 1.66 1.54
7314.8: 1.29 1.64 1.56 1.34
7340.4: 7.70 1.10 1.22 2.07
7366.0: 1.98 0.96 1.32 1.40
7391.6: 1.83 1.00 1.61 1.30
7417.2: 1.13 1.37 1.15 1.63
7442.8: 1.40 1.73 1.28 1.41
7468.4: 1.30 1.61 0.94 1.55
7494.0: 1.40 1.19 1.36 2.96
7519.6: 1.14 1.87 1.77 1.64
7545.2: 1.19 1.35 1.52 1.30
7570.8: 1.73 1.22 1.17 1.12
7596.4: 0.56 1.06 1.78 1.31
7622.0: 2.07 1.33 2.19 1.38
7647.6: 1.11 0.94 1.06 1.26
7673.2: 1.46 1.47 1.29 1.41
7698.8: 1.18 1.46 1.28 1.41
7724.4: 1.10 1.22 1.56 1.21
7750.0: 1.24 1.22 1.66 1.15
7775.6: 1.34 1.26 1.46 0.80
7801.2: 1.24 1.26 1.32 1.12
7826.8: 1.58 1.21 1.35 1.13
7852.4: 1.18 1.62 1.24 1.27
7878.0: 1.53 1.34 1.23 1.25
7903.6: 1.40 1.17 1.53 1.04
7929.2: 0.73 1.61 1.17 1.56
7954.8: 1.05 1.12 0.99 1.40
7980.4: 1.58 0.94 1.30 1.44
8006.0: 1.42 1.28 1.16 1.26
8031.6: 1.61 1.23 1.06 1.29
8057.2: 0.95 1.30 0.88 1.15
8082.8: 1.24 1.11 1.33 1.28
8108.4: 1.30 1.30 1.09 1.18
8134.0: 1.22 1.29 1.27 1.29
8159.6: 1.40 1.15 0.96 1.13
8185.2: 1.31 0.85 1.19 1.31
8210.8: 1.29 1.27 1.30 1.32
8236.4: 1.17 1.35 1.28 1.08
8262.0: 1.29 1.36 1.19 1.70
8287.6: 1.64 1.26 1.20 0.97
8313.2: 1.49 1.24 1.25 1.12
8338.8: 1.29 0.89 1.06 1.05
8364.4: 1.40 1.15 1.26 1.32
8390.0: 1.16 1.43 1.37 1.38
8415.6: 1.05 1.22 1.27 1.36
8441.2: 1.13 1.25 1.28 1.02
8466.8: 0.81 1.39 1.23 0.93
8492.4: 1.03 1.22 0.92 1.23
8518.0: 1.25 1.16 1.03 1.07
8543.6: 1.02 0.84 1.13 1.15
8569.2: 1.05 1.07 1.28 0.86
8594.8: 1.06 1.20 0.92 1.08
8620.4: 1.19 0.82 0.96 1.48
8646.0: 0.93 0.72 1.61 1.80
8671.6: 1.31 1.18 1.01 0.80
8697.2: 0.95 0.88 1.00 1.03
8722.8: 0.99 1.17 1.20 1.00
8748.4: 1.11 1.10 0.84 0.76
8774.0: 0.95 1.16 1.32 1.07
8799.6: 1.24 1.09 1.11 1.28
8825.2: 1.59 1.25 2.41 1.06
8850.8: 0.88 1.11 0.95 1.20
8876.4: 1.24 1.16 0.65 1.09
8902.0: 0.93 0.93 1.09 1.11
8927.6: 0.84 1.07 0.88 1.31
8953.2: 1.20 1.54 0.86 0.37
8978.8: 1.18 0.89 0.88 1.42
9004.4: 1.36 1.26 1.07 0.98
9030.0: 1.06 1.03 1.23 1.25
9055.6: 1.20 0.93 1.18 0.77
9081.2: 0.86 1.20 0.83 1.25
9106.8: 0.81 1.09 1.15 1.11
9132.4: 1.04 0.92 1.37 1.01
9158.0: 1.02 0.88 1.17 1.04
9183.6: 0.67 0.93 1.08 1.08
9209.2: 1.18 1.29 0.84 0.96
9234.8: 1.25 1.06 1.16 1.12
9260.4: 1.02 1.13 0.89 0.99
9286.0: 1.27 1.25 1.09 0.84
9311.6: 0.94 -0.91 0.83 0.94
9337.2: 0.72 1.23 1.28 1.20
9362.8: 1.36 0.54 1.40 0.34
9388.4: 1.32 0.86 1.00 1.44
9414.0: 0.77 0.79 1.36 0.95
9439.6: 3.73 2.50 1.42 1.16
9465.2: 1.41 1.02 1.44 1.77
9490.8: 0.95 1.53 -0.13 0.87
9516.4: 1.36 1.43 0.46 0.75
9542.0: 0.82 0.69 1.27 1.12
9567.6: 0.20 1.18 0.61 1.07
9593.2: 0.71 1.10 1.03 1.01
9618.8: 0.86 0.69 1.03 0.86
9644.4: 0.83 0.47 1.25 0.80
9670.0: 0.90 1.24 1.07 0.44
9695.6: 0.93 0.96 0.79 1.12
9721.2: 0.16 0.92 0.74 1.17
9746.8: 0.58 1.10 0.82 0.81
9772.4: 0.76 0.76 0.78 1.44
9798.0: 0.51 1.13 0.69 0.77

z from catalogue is 0.12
